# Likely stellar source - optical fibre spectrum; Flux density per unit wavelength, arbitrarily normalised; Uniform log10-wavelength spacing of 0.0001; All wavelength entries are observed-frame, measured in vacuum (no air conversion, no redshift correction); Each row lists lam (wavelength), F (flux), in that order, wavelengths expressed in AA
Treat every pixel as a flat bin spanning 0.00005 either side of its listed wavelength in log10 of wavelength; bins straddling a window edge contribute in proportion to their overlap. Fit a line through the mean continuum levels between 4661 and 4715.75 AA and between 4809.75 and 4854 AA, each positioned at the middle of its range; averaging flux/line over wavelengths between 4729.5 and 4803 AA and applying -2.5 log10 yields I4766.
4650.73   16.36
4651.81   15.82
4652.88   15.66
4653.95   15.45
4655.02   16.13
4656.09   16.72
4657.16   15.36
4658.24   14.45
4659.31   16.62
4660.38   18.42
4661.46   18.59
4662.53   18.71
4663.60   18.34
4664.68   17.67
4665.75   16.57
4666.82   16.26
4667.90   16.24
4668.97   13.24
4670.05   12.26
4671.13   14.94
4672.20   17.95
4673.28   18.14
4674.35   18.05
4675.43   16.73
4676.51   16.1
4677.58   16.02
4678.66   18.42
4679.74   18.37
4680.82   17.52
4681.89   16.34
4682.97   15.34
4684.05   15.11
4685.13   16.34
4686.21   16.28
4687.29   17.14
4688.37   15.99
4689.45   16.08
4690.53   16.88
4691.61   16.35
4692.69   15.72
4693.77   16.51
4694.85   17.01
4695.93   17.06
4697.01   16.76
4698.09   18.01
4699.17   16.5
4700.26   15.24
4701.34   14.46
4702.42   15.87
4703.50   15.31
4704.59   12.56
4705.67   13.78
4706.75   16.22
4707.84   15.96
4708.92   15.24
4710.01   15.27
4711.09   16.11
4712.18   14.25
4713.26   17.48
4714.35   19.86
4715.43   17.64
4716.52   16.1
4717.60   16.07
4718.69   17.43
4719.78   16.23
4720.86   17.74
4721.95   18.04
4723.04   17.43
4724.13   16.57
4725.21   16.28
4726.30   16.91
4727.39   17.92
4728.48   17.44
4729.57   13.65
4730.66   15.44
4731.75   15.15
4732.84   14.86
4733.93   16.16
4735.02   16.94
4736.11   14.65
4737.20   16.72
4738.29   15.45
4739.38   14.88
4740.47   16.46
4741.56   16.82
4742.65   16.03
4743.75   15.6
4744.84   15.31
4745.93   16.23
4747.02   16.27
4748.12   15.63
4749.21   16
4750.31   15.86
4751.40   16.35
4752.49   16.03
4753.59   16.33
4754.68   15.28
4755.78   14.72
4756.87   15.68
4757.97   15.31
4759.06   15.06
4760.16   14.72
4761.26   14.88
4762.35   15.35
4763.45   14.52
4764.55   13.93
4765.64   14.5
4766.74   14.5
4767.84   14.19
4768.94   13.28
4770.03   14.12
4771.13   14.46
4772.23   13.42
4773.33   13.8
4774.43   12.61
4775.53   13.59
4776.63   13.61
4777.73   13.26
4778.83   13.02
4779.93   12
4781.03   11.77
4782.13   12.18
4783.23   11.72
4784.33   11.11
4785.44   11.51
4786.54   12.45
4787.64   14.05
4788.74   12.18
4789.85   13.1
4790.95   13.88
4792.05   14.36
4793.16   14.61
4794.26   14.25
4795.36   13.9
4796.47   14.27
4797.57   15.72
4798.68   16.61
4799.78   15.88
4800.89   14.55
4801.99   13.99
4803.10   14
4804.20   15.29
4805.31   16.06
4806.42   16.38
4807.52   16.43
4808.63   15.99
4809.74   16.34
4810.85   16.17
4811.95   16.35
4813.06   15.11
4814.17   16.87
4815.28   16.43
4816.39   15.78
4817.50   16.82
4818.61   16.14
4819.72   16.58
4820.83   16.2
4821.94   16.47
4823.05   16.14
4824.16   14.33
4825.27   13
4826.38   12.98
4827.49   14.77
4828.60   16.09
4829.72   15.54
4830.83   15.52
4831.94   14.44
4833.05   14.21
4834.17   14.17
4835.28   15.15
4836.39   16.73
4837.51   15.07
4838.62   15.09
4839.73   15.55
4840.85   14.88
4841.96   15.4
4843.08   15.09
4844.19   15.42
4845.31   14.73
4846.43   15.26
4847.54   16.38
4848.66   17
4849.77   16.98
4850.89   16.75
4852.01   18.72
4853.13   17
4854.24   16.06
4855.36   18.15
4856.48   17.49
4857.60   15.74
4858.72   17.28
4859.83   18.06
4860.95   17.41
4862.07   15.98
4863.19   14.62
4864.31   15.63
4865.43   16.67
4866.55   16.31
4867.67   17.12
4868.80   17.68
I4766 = 0.10 mag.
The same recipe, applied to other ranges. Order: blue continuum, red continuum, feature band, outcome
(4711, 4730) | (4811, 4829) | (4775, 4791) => 0.27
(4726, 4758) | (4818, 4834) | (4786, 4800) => 0.09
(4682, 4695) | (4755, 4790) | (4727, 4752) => -0.09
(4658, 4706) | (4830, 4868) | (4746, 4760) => 0.04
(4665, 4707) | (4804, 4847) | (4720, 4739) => -0.02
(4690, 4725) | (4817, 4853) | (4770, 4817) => 0.11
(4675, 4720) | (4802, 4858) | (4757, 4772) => 0.11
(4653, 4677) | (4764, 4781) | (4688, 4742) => -0.07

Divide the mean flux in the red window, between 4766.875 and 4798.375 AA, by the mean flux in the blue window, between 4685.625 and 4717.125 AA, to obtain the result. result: 0.8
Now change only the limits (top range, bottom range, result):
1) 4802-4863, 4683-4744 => 0.98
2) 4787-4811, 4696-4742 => 0.92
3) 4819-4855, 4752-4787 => 1.13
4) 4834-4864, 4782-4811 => 1.13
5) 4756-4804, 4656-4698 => 0.84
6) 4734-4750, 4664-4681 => 0.96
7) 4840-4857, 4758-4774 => 1.14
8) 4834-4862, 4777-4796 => 1.26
